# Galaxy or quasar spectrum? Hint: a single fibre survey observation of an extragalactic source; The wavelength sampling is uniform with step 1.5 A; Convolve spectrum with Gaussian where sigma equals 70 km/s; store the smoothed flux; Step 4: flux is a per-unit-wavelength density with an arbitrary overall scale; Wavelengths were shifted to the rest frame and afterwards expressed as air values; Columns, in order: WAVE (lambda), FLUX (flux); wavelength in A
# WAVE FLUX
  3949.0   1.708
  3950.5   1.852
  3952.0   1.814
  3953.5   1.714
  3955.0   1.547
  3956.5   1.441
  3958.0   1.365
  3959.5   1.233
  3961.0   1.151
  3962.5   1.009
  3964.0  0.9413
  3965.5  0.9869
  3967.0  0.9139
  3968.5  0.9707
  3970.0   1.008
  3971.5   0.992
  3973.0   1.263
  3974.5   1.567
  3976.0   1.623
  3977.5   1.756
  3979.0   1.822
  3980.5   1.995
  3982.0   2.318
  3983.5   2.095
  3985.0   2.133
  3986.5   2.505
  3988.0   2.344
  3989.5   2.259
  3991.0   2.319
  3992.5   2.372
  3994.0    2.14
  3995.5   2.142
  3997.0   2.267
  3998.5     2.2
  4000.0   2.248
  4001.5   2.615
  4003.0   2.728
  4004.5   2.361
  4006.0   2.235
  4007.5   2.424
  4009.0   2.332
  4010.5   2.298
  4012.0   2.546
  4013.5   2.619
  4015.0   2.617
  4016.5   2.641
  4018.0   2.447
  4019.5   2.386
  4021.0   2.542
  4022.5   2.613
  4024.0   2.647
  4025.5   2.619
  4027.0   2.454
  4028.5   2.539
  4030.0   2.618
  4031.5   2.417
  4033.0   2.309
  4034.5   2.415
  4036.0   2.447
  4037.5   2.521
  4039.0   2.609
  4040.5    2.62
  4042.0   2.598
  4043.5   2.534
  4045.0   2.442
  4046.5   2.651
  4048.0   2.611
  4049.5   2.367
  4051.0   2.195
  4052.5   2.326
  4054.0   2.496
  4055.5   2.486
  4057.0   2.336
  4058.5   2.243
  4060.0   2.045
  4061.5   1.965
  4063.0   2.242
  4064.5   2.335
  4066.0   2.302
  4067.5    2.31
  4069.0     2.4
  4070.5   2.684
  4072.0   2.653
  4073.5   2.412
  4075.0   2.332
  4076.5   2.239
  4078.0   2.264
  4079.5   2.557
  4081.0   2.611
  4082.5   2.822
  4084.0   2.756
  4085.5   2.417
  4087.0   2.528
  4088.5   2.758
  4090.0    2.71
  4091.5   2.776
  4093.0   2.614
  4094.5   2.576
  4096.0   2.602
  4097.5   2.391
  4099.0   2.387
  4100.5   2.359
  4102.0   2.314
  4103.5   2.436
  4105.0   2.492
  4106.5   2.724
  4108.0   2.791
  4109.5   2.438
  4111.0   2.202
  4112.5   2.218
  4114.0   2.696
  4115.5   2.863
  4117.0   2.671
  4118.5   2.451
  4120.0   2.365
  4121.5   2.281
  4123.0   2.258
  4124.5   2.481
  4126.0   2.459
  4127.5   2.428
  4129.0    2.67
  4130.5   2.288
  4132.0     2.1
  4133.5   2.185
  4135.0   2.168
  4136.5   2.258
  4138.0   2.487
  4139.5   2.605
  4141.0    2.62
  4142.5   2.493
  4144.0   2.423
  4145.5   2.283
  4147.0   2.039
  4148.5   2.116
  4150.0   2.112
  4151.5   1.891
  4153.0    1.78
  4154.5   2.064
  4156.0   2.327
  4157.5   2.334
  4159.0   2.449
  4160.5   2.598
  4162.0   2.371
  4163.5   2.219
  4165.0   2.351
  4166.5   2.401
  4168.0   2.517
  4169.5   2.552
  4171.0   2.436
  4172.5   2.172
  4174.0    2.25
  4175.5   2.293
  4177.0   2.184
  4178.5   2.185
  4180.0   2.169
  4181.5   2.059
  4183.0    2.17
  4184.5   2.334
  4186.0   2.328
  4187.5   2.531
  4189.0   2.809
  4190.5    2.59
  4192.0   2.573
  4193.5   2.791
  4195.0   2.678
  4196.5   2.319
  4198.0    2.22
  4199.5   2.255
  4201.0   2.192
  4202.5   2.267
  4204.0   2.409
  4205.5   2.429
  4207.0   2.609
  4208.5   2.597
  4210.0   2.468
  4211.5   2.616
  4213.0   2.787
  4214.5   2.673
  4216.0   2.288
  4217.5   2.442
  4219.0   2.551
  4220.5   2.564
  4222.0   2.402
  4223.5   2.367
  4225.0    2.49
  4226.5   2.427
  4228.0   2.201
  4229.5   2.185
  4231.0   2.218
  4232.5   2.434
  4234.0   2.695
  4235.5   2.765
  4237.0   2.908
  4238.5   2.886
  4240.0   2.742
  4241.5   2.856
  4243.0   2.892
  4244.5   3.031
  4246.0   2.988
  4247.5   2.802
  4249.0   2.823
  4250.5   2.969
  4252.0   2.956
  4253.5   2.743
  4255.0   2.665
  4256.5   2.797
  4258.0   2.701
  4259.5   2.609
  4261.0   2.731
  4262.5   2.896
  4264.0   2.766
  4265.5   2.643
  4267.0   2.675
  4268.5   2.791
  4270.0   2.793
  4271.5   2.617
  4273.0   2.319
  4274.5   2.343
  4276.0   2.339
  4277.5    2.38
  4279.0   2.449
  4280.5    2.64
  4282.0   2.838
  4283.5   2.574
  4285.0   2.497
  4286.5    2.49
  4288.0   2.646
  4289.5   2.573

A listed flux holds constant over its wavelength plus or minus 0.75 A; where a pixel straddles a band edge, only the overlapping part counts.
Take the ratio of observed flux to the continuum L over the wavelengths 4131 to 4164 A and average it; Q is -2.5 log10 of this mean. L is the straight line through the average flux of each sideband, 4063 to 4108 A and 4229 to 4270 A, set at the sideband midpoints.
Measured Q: 0.15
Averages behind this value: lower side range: 2.51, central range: 2.27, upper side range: 2.75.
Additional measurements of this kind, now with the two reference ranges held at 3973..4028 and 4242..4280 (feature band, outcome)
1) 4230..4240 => 0.01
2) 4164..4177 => 0.09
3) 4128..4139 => 0.09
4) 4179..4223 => 0.07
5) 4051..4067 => 0.05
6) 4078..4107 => -0.05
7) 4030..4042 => -0.06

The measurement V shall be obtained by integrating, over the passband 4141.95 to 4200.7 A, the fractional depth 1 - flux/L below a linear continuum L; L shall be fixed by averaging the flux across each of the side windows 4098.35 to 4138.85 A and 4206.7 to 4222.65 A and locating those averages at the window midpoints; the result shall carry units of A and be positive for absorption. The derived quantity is 3.96 A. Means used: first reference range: 2.43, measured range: 2.32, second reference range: 2.54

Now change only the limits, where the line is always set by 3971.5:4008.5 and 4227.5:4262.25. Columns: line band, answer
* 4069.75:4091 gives -1.92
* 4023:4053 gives -3.41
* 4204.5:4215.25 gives 0.22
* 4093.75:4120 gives -1.05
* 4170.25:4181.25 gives 1.43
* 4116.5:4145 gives 0.69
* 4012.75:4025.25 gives -2.08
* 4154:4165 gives 0.80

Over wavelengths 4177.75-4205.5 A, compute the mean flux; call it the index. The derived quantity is 2.38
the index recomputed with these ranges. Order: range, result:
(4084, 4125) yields 2.52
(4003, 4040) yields 2.49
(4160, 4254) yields 2.51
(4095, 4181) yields 2.36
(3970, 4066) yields 2.3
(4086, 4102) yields 2.56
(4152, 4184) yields 2.28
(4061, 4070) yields 2.28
